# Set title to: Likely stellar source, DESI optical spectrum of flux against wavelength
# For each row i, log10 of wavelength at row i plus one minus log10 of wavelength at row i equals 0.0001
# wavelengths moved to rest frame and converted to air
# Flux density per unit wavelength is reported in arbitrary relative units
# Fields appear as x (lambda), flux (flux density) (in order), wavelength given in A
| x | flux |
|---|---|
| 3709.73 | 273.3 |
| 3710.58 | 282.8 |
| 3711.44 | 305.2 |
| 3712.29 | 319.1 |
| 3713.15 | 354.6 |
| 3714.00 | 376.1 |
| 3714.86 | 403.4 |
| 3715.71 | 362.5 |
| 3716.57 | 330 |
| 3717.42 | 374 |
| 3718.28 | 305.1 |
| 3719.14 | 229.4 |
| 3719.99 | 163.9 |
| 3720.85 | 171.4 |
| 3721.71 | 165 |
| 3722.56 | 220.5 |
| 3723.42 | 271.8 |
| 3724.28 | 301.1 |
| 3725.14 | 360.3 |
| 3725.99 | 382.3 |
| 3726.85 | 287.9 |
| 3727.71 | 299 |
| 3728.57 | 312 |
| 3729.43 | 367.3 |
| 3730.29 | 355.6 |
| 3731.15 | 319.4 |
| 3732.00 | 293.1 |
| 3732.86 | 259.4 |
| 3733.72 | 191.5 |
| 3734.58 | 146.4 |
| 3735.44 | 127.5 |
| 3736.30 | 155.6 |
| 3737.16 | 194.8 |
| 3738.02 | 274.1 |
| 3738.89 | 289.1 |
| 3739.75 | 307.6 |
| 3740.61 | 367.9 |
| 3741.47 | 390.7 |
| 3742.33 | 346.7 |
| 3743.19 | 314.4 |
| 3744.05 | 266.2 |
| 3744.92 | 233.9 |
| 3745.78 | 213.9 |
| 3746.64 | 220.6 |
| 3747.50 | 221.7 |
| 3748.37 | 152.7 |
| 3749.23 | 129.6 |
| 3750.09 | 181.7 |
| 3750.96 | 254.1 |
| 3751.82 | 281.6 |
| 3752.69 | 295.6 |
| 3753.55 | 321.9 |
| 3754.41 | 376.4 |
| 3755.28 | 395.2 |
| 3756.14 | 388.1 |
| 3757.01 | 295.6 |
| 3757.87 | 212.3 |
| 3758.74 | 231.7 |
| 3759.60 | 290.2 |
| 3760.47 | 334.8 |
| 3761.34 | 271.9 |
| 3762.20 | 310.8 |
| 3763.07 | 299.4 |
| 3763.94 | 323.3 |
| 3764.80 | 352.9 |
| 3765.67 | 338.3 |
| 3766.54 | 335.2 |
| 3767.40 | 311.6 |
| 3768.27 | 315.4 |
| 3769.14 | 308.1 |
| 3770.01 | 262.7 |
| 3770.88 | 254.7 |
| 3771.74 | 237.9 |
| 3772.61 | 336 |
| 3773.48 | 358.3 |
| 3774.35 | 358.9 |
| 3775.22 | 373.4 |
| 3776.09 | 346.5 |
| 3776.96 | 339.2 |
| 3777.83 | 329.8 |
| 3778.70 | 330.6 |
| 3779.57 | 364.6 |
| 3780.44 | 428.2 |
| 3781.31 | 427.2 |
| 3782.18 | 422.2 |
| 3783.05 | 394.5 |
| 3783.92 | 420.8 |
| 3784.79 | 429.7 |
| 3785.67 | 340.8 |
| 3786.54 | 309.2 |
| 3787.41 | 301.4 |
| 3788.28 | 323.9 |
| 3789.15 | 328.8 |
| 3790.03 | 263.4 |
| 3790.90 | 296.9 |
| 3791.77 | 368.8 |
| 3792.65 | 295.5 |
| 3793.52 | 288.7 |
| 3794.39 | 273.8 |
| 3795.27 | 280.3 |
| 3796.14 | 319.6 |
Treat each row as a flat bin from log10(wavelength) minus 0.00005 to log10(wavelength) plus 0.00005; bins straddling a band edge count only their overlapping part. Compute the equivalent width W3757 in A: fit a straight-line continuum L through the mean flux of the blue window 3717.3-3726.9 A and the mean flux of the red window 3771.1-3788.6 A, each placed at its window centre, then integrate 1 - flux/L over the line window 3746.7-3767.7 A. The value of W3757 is 2.3 A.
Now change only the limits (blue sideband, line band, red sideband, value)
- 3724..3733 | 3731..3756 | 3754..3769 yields 4.7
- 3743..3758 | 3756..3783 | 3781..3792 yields -1.1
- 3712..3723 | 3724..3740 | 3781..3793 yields 1.5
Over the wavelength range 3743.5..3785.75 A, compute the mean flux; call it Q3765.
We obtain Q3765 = 310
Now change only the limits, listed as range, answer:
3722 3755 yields 271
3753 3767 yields 317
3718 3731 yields 280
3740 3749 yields 270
